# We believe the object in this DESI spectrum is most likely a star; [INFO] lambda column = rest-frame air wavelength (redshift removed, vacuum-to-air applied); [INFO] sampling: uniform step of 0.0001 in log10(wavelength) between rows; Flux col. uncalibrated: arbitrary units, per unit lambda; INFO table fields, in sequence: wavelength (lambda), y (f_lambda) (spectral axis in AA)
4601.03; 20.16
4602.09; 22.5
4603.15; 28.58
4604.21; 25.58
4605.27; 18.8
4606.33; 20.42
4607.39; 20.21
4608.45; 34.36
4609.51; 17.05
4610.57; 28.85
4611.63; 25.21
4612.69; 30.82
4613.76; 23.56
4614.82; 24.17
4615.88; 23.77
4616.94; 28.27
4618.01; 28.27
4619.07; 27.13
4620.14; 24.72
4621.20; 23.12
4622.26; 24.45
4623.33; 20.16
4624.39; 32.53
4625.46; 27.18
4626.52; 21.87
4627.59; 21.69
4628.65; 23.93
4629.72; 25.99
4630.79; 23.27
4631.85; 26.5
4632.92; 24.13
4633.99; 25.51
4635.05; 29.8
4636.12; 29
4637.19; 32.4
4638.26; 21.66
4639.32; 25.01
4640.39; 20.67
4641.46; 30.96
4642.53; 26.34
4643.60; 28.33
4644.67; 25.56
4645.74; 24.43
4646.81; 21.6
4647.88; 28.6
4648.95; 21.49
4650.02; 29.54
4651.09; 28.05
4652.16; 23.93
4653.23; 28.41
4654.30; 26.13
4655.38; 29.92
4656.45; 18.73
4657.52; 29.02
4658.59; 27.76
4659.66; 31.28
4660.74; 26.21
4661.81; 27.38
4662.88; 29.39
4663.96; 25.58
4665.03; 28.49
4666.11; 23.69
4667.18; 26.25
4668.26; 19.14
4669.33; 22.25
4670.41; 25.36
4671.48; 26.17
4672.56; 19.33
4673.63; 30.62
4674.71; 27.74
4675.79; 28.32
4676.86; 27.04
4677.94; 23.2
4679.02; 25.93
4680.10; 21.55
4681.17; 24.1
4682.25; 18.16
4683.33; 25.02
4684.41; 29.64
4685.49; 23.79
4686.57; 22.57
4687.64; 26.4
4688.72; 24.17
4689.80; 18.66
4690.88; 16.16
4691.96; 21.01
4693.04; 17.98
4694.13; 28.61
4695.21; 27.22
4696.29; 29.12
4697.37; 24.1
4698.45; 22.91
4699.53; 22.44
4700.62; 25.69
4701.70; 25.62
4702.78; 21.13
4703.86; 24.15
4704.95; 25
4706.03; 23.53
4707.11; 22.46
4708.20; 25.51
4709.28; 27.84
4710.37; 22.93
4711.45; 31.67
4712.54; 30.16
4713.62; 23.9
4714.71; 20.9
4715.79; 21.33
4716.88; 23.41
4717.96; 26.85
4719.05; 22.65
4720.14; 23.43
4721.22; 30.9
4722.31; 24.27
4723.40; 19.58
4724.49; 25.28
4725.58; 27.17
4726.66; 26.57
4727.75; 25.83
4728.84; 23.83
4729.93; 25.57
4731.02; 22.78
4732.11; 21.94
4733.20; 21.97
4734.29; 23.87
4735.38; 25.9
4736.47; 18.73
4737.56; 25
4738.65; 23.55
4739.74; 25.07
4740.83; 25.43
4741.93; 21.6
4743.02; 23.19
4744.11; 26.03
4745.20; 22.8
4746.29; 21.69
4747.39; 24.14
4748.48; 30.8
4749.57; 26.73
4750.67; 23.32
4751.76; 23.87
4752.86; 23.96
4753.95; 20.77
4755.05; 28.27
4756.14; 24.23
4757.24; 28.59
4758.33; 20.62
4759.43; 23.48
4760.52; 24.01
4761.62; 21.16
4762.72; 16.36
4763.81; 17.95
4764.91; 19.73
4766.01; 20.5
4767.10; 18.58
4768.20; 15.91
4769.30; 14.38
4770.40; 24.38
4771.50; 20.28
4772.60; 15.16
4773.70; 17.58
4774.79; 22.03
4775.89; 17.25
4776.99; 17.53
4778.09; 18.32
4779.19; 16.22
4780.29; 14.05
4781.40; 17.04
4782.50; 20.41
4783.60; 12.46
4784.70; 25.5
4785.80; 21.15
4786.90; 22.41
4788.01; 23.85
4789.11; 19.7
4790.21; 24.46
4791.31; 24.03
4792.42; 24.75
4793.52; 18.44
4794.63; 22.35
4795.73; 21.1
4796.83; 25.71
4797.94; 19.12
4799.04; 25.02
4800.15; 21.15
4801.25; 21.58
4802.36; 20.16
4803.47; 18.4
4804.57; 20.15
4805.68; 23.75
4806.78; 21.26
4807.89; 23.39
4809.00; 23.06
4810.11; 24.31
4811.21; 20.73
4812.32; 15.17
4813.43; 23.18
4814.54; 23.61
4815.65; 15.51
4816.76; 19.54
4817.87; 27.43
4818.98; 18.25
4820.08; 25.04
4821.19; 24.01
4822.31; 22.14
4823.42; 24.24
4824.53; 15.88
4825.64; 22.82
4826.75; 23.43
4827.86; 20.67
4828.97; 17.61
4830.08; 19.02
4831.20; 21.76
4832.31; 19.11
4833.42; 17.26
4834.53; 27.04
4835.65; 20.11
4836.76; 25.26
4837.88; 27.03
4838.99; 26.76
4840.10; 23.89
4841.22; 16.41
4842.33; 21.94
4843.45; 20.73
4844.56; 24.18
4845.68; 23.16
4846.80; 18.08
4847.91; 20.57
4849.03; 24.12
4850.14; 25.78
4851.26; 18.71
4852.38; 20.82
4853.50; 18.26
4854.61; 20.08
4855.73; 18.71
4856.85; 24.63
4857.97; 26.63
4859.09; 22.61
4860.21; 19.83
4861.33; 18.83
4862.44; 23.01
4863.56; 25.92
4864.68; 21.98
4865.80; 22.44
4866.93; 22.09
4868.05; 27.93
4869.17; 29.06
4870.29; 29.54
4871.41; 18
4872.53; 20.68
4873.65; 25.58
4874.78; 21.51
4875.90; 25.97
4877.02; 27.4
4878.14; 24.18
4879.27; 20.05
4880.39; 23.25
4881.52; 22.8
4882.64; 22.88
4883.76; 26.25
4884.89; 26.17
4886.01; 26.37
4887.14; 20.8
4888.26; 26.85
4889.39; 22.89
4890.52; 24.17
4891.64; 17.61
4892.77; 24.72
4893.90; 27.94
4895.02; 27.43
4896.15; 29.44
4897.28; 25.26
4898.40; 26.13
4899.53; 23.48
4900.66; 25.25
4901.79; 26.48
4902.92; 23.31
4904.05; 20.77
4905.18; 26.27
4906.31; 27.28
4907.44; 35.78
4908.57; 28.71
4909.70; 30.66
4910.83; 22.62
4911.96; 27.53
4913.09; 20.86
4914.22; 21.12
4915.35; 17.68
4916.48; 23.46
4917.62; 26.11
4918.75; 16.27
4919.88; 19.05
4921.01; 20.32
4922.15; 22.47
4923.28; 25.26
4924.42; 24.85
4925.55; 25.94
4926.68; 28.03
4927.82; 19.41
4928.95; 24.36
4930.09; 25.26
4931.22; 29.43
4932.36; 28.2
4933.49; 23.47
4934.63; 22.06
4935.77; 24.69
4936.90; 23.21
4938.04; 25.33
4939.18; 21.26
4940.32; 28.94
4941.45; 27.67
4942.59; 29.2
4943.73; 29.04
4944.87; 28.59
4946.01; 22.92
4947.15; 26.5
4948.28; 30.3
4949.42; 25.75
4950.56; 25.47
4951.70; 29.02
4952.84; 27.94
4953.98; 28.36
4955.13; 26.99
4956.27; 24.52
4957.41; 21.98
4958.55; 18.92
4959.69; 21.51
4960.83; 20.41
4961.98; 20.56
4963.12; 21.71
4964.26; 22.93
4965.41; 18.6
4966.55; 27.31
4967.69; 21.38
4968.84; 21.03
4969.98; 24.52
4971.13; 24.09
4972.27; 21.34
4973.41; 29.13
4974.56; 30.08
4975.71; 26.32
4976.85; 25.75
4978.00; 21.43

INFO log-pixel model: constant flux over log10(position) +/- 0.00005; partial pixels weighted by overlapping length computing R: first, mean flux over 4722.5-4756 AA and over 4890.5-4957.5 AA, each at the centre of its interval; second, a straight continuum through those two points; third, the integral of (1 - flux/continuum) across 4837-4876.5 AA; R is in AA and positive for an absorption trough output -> 3.3 AA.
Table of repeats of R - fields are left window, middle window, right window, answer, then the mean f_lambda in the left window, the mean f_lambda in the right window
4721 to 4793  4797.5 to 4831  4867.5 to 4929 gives 2.52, 22.1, 24.4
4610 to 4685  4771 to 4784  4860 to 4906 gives 3.92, 25.8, 24.2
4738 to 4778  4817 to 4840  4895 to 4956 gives 1.12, 21.9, 25.4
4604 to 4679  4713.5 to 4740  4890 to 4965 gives 1.47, 25.7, 24.8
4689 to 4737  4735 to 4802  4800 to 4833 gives 2.82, 24.1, 21.2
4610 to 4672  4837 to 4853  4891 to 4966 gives 1.75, 25.9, 24.7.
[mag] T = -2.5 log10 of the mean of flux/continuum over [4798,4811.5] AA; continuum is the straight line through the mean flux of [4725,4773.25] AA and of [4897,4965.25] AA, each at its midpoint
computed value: 0.076 mag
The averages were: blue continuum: 22.8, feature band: 21.8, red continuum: 24.7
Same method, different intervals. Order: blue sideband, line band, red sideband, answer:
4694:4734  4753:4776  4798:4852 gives 0.13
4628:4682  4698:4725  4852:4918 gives 0.04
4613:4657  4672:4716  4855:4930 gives 0.04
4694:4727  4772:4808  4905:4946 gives 0.22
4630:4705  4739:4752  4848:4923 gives 0.01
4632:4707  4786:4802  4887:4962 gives 0.12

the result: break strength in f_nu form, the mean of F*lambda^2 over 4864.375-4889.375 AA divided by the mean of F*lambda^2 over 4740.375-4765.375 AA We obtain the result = 1.09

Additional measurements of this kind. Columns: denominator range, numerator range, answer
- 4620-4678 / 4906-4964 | 1.08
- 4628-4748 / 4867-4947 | 1.09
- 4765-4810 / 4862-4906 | 1.25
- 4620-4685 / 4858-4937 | 1.05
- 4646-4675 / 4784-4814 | 0.90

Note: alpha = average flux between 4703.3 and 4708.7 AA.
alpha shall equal 24.1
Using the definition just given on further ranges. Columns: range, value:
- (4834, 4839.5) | 25.2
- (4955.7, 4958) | 23.2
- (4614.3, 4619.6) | 26.3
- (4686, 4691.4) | 21.7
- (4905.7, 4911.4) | 29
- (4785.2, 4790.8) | 22.4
